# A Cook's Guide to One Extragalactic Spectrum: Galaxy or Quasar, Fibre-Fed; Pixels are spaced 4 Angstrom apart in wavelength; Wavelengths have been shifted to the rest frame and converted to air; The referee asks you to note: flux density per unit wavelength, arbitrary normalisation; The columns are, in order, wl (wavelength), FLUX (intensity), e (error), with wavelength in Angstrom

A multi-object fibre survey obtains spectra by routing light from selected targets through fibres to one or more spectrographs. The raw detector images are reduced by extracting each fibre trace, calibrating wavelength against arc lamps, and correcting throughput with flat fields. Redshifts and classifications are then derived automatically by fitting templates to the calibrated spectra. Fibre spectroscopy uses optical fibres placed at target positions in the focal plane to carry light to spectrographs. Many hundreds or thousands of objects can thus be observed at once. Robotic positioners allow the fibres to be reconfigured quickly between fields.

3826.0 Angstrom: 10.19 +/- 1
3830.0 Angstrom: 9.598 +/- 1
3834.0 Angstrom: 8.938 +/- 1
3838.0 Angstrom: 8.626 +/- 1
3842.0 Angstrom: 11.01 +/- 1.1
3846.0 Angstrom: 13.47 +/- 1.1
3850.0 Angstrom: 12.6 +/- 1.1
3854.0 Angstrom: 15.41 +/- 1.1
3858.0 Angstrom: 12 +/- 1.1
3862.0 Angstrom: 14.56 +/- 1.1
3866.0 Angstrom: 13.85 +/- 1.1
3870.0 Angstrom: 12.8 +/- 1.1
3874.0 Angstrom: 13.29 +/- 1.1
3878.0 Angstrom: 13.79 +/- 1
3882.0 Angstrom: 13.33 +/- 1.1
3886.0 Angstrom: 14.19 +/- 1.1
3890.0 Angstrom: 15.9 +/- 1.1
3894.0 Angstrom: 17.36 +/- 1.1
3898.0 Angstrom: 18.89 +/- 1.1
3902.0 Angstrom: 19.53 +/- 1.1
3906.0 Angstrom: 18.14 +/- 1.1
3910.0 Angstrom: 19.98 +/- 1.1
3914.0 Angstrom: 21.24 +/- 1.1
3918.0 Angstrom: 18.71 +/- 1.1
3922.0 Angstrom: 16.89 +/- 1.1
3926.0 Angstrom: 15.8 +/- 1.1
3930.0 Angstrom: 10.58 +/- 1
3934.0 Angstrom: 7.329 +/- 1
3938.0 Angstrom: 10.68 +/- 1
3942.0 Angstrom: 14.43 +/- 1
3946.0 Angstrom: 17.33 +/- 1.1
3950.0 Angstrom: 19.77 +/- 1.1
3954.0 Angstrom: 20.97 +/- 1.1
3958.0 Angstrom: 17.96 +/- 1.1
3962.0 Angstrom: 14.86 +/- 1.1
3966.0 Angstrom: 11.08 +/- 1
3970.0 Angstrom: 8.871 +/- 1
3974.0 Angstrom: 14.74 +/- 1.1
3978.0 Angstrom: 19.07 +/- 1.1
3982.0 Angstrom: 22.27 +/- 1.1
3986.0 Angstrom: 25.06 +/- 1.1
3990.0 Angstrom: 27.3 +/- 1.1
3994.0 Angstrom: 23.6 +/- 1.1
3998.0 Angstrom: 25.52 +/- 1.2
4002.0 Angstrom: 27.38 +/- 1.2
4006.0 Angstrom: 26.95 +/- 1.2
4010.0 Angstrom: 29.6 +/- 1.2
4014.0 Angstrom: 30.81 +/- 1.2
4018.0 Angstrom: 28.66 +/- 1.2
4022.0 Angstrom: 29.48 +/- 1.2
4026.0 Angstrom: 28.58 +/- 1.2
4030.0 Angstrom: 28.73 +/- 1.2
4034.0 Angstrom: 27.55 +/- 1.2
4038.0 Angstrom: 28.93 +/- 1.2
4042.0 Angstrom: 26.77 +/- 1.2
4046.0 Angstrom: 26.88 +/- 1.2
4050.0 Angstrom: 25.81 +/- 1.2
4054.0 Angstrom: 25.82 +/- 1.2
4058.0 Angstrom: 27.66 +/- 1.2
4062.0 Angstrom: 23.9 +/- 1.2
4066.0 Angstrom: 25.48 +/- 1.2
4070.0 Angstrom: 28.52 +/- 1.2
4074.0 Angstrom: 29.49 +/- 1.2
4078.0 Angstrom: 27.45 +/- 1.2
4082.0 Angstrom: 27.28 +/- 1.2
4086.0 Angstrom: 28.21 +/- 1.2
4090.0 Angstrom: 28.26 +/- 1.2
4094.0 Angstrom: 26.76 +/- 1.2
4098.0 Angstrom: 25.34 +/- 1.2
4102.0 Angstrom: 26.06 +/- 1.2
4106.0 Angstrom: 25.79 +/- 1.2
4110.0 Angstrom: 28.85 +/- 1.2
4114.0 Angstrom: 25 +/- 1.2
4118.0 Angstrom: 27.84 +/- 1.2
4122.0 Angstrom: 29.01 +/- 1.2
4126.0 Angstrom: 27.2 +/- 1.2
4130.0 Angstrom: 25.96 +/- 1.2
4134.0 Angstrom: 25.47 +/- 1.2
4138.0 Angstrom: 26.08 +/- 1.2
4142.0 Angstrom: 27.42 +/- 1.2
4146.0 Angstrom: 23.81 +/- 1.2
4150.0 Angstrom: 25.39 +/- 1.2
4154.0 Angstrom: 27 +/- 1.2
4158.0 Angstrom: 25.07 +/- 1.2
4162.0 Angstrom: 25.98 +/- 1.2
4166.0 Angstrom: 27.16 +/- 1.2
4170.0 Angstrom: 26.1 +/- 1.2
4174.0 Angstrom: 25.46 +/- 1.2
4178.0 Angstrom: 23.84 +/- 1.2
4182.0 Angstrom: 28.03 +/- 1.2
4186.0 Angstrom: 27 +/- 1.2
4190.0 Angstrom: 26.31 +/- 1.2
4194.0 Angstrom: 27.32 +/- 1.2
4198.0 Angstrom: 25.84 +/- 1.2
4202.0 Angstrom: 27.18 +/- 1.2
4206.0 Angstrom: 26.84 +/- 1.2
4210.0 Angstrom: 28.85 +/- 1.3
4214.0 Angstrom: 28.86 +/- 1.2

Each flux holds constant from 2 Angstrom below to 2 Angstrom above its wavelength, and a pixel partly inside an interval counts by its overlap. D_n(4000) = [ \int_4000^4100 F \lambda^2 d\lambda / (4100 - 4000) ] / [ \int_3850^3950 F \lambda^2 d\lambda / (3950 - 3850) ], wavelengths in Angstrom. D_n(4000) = 1.9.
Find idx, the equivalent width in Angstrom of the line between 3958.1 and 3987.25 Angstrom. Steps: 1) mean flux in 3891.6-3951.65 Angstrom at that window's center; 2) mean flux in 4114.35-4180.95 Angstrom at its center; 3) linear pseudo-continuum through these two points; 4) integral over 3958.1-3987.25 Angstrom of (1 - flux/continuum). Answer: 3.5 Angstrom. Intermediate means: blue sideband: 16.4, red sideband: 26.2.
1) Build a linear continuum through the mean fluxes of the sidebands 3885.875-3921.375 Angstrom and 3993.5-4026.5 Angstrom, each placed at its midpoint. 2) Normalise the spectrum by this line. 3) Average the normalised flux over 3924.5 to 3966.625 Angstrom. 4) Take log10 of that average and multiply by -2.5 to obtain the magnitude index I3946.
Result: 0.45 mag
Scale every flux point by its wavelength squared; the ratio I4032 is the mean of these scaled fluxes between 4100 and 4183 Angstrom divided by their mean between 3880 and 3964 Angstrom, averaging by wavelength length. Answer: 1.8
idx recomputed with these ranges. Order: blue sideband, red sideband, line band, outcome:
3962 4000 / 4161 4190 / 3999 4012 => -4.8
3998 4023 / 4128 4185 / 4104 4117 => 0.0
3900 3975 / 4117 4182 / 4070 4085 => -3.6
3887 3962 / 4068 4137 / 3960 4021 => -5.0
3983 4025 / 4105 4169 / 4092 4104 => 0.3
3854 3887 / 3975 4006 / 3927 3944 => 7.3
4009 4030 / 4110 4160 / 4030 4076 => 2.3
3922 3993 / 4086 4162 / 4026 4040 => -4.9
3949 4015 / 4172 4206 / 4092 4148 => -4.0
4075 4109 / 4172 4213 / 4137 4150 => 0.6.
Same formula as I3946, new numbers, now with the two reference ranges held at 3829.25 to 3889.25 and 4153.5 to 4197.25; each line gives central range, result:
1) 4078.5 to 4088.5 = -0.237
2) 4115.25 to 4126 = -0.170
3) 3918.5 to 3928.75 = -0.061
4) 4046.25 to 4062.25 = -0.235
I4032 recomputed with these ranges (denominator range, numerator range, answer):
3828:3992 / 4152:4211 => 1.96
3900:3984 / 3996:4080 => 1.79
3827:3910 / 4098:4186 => 2.15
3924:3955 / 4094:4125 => 2.03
